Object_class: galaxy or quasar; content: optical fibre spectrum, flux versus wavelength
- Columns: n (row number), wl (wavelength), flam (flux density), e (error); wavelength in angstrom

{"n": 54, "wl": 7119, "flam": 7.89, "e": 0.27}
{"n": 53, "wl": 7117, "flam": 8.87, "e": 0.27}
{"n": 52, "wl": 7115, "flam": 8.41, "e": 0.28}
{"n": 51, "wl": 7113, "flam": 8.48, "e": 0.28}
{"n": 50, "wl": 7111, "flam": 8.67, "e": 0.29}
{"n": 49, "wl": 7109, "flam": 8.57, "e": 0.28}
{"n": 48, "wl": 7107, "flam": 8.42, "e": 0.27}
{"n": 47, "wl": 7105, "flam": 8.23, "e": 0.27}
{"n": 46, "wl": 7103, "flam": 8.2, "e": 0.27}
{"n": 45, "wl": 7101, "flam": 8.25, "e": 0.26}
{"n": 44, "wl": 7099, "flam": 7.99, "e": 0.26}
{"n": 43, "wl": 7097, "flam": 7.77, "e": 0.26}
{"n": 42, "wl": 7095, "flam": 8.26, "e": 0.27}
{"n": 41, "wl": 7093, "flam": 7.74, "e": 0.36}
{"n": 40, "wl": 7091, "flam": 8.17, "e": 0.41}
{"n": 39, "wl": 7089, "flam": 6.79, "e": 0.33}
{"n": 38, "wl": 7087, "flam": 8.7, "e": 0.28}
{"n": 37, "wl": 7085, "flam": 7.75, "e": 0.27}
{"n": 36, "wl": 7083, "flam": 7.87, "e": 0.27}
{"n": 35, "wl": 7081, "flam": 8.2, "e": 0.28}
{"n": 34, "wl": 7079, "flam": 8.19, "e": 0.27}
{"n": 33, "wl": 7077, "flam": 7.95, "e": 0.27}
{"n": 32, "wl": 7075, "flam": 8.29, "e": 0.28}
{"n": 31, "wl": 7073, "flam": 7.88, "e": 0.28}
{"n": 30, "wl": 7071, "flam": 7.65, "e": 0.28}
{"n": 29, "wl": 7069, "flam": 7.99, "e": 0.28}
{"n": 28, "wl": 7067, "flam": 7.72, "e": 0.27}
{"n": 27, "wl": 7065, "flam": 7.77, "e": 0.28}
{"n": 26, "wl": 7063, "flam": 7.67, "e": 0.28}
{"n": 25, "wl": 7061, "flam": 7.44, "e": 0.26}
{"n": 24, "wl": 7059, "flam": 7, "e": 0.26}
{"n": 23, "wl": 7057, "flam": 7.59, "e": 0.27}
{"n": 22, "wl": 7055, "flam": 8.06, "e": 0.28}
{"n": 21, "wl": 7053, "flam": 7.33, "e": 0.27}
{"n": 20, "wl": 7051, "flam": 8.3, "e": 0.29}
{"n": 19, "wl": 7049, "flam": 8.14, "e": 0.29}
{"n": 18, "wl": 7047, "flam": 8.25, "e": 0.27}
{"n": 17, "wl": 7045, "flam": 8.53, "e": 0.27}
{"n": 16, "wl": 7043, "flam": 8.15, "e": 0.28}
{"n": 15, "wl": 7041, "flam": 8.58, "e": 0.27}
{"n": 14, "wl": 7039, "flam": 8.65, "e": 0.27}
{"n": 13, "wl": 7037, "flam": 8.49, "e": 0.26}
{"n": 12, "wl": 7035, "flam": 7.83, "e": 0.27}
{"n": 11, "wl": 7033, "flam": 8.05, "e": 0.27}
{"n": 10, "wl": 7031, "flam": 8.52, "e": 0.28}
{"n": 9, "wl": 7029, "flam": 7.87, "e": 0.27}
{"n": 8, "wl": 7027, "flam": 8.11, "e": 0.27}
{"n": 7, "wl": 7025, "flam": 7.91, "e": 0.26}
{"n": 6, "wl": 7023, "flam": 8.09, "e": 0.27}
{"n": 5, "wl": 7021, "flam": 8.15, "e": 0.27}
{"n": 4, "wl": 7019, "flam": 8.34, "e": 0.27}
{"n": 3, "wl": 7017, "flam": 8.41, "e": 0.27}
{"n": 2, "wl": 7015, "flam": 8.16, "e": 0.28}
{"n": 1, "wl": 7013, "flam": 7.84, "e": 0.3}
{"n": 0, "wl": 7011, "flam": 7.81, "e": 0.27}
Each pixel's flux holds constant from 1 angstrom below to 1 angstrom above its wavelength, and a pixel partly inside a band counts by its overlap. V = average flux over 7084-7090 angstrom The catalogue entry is 7.75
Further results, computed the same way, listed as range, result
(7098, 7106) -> 8.17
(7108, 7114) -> 8.57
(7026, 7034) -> 8.14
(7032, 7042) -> 8.32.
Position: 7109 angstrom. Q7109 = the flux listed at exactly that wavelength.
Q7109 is 8.57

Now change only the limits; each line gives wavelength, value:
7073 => 7.88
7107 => 8.42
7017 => 8.41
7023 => 8.09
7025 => 7.91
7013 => 7.84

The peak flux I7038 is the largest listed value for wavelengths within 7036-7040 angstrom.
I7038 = 8.65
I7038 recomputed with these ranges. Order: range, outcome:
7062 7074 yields 7.99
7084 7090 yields 8.7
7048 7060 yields 8.3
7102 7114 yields 8.67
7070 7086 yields 8.29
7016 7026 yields 8.41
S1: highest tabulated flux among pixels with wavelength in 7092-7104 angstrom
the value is 8.26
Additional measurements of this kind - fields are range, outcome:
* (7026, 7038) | 8.52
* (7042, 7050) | 8.53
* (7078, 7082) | 8.2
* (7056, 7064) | 7.67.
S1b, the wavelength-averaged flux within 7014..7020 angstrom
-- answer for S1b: 8.3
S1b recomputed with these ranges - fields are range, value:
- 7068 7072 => 7.82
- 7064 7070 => 7.83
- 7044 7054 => 8.11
